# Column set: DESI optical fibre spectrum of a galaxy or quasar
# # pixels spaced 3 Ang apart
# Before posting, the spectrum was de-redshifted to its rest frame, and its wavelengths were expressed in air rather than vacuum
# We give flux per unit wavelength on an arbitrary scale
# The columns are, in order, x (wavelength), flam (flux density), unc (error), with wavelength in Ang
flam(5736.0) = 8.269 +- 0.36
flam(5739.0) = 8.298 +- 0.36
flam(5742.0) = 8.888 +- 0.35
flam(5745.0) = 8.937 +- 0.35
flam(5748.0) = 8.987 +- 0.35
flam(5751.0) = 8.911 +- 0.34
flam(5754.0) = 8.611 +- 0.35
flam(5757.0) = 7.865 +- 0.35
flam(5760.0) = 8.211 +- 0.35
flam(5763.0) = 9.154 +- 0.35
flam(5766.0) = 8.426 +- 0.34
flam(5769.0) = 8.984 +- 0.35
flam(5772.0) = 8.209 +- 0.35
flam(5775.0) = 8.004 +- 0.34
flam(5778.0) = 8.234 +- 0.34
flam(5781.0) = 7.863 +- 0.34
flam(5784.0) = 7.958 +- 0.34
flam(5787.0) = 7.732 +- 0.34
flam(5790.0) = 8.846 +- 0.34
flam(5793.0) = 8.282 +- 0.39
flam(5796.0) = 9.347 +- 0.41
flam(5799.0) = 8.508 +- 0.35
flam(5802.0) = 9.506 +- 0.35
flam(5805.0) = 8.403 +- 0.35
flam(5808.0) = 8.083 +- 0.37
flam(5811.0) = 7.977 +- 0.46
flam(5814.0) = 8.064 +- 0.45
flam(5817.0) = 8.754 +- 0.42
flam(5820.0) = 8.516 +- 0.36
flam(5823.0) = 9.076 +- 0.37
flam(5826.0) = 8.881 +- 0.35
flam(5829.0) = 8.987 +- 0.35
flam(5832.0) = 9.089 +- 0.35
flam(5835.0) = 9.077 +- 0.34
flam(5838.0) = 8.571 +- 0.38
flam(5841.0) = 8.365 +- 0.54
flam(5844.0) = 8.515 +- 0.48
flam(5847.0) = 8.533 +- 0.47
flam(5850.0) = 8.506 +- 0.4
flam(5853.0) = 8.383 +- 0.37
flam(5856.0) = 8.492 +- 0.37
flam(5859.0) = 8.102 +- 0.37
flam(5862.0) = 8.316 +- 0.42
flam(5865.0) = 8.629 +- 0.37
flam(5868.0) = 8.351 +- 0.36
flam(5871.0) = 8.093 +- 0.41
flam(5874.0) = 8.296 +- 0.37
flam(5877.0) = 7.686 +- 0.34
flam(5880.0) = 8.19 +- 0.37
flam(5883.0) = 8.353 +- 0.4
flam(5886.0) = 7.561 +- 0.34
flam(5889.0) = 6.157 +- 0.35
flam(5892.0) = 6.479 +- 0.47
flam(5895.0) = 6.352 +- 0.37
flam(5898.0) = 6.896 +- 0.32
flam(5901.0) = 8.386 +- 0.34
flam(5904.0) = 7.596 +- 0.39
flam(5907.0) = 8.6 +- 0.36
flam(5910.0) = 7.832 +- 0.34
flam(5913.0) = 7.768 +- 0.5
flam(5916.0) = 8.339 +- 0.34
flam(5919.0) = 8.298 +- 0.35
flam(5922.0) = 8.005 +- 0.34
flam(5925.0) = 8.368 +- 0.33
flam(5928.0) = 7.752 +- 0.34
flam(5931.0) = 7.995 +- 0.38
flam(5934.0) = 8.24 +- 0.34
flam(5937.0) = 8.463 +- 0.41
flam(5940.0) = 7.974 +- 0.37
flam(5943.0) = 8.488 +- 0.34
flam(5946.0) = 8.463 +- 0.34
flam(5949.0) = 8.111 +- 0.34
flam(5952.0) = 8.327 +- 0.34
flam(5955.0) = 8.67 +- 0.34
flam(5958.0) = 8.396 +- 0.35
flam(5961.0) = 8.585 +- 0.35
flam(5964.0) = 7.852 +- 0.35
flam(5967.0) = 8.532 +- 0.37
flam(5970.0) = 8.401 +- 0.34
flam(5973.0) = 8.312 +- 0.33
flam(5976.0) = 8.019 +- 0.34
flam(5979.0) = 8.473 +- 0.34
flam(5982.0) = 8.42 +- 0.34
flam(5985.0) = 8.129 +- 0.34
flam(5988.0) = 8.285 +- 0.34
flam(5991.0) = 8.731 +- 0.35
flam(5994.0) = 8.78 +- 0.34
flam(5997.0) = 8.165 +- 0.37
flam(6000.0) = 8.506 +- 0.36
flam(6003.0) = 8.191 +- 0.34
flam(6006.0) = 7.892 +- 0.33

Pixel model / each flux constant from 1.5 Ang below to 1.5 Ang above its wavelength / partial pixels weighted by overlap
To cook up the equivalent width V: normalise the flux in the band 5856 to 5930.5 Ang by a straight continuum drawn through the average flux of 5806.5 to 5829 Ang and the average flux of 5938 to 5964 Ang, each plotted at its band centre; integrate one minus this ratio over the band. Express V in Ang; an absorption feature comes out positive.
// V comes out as 4.91 Ang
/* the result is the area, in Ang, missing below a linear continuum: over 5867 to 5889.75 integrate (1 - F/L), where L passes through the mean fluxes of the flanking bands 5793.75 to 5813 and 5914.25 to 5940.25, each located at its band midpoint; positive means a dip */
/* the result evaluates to 1.3 Ang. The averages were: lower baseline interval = 8.61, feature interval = 7.88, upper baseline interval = 8.16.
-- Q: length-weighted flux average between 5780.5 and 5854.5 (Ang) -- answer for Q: 8.56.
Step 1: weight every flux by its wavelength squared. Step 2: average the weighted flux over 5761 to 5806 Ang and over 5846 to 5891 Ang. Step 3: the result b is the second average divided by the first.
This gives 0.98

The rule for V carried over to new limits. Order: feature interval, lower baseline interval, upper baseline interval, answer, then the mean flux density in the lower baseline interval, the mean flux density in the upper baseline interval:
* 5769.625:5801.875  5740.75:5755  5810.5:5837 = 1.6 Ang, 8.88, 8.74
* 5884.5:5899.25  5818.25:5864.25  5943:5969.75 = 3.2 Ang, 8.63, 8.38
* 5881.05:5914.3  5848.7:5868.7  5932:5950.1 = 3.5 Ang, 8.4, 8.29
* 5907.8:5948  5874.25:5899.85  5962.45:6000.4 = -2.2 Ang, 7.28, 8.35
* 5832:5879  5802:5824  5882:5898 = -4.9 Ang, 8.47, 6.93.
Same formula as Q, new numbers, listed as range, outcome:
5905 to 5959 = 8.22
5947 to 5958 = 8.38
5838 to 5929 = 7.98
